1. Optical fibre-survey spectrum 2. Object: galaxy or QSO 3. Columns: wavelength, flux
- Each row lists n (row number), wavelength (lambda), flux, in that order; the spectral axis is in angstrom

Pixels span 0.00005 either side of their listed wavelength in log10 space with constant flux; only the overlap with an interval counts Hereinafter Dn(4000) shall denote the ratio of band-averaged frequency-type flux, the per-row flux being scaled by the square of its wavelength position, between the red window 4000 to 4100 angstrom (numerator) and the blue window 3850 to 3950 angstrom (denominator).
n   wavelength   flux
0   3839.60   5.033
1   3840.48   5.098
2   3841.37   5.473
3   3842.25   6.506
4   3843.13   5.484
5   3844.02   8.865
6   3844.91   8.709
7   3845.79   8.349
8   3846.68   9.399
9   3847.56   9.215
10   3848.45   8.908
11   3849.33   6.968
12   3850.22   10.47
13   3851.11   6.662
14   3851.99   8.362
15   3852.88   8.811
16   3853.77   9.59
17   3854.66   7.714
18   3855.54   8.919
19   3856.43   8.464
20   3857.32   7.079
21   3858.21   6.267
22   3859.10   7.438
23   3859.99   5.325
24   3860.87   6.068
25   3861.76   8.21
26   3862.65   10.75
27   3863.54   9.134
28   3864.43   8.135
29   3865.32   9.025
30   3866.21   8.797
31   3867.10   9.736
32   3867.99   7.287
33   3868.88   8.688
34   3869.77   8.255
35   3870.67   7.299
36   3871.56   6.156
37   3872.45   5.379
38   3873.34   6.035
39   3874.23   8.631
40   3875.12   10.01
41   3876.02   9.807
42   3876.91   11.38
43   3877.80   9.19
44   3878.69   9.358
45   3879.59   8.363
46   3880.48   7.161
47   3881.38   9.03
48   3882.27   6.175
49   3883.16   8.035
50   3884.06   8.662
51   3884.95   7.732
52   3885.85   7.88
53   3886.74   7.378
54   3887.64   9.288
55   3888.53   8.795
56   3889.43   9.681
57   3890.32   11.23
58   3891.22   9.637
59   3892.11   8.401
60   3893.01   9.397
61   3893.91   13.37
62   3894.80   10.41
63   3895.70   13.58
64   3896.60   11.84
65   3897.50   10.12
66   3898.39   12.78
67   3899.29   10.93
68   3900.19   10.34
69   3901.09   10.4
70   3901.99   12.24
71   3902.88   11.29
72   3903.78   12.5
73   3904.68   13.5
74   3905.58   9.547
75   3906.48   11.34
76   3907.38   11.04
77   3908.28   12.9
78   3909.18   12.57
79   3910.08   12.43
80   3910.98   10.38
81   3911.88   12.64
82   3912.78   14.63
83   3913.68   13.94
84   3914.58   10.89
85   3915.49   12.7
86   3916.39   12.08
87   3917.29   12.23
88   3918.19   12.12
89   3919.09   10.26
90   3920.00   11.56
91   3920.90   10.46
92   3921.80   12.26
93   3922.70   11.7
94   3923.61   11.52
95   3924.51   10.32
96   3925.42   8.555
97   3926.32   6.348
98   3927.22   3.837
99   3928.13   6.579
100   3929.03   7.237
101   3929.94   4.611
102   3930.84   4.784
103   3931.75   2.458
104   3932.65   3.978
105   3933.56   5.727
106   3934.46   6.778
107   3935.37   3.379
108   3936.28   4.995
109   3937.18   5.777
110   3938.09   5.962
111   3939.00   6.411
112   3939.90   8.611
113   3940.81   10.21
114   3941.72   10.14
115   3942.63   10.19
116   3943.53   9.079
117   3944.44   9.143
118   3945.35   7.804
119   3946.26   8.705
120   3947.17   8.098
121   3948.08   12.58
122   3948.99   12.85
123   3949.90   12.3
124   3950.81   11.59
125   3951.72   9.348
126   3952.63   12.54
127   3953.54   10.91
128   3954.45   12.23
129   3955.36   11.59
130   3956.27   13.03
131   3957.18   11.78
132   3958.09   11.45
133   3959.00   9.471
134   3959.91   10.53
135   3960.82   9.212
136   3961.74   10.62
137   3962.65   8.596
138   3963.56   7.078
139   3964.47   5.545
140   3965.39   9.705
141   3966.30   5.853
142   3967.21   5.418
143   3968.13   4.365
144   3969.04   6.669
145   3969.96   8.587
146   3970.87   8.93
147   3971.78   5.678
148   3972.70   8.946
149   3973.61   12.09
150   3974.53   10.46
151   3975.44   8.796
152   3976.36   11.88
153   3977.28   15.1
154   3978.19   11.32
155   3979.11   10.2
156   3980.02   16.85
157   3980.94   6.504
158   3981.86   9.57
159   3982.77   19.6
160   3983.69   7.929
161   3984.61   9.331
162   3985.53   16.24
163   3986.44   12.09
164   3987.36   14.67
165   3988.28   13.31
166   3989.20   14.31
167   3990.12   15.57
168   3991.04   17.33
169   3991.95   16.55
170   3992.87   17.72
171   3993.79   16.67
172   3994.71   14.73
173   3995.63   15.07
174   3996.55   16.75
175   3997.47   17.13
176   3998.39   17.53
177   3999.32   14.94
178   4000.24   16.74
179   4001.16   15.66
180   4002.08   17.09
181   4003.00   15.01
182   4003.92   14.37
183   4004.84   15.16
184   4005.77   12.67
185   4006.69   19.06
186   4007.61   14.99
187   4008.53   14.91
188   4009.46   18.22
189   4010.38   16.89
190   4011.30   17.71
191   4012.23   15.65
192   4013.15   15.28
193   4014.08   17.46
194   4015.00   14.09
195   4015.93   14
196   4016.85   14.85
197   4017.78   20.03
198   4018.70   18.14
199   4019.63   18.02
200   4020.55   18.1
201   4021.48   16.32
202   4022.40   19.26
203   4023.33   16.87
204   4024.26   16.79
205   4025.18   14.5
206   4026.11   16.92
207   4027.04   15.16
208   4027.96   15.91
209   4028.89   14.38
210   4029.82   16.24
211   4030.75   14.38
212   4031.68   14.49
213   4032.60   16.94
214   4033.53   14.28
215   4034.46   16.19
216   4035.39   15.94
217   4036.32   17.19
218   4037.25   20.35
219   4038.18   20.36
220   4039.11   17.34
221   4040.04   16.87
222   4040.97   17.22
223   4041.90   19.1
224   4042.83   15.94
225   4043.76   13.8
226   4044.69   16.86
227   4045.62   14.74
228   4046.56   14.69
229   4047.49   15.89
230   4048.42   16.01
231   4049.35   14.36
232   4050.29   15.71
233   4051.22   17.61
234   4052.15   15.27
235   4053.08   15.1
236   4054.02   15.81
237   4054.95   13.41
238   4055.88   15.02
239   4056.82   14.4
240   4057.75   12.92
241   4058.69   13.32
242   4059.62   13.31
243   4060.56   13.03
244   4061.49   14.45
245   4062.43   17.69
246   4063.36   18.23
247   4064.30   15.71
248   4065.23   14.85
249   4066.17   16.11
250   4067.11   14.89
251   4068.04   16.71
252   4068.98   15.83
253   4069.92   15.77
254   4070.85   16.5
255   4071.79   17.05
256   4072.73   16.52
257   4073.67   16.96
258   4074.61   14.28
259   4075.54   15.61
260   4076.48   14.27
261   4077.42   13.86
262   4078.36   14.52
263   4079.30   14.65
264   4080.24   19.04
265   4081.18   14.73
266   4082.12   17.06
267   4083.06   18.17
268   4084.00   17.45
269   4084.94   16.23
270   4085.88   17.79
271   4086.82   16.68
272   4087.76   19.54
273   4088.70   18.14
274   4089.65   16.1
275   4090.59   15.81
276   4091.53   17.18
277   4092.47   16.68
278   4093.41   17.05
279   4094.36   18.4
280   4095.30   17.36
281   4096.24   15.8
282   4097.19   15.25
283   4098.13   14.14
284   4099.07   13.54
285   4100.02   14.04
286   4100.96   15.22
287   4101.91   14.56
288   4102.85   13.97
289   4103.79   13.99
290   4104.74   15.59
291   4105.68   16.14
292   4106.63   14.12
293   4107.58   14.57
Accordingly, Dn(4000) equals 1.89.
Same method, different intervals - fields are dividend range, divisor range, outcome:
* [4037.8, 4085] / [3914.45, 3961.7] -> 1.82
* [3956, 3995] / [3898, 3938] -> 1.19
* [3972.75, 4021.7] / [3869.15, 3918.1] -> 1.53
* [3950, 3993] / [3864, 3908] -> 1.20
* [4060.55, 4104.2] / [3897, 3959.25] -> 1.74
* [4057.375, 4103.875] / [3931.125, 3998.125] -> 1.60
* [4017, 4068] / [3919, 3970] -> 1.96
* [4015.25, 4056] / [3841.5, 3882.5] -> 2.18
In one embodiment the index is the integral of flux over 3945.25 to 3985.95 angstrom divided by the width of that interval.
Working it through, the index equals 10.2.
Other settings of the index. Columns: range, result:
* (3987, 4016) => 15.9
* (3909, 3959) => 9.55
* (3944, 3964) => 10.5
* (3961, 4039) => 14.1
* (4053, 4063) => 14.4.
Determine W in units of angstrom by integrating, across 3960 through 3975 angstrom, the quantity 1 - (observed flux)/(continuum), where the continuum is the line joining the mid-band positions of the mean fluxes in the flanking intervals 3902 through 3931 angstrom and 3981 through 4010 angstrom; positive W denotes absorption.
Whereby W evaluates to 6.1 angstrom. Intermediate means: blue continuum 10.7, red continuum 15.1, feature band 8.05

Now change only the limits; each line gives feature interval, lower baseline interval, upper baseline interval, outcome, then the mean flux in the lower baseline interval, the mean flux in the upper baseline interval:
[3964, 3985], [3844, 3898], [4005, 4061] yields 6.06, 8.68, 16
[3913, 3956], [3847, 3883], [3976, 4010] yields 9.35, 8.21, 14.7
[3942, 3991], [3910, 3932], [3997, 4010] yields 9.93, 9.88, 16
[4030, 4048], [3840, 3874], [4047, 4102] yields -2.43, 7.82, 15.8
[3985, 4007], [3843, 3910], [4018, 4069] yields -2.47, 9.19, 16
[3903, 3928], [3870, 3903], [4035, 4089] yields -1.85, 9.37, 16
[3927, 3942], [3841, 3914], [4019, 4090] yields 7.24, 9.3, 16.1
